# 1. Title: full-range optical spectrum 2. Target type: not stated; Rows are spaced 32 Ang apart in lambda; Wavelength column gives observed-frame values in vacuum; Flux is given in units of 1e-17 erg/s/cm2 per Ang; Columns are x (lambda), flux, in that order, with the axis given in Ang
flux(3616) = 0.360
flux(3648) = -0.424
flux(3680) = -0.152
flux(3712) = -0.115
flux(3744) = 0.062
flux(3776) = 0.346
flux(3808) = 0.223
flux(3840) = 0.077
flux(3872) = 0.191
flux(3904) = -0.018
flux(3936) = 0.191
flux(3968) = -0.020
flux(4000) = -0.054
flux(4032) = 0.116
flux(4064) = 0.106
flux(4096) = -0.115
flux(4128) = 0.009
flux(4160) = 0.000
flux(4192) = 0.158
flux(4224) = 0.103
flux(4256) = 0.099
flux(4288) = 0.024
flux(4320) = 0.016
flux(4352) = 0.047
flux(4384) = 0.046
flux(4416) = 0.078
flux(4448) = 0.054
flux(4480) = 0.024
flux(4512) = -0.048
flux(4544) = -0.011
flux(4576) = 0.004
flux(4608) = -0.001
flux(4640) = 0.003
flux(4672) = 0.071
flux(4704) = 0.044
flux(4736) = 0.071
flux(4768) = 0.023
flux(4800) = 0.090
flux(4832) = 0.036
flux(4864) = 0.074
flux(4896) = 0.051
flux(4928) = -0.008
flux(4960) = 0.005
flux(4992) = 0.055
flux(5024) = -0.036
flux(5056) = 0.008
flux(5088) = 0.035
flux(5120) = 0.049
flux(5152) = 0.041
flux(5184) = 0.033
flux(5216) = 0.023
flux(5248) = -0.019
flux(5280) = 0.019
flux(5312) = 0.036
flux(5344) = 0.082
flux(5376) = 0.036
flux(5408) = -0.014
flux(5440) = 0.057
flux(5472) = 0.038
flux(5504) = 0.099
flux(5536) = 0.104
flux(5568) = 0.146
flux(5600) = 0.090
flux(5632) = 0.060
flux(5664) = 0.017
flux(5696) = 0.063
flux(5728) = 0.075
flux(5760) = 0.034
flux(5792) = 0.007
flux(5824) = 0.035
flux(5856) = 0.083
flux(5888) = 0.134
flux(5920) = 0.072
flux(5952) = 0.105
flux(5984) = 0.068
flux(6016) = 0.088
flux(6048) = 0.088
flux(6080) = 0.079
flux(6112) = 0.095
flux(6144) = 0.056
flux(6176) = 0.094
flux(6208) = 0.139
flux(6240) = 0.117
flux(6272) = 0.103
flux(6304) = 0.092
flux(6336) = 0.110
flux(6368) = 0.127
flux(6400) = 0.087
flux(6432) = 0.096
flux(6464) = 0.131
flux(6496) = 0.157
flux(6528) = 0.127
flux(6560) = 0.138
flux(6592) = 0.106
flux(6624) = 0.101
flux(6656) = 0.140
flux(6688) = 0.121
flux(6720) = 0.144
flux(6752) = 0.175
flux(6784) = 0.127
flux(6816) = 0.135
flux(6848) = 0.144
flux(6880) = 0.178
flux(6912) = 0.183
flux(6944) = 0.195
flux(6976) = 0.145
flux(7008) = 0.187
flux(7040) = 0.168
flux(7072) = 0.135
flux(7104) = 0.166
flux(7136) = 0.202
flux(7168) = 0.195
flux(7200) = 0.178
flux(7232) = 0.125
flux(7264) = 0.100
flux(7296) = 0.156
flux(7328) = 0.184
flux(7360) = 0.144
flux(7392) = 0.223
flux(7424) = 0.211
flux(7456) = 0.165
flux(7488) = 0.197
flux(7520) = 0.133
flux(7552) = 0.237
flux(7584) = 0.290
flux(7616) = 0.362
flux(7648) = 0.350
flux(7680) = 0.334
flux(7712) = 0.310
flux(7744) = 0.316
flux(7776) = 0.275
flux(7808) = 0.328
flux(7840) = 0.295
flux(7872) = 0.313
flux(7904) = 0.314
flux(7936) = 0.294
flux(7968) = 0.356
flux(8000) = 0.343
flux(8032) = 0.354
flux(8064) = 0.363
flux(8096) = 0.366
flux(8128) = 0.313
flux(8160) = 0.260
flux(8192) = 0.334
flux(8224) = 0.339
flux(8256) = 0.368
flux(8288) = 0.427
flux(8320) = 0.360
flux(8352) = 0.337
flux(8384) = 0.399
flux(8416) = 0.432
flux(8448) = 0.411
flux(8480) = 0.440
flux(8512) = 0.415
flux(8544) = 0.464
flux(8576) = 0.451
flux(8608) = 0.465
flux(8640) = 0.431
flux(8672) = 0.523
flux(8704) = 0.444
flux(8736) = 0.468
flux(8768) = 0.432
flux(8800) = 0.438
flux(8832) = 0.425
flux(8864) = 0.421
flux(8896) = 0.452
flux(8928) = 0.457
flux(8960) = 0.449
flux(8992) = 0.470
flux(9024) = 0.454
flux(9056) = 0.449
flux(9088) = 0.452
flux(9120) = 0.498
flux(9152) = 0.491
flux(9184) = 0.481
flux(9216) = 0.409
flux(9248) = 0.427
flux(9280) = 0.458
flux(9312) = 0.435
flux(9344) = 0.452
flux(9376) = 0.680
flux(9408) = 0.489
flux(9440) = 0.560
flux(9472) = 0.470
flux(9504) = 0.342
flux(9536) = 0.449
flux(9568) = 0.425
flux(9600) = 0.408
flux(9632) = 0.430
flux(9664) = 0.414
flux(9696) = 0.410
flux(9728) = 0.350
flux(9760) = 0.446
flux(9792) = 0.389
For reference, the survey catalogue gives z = 0.897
